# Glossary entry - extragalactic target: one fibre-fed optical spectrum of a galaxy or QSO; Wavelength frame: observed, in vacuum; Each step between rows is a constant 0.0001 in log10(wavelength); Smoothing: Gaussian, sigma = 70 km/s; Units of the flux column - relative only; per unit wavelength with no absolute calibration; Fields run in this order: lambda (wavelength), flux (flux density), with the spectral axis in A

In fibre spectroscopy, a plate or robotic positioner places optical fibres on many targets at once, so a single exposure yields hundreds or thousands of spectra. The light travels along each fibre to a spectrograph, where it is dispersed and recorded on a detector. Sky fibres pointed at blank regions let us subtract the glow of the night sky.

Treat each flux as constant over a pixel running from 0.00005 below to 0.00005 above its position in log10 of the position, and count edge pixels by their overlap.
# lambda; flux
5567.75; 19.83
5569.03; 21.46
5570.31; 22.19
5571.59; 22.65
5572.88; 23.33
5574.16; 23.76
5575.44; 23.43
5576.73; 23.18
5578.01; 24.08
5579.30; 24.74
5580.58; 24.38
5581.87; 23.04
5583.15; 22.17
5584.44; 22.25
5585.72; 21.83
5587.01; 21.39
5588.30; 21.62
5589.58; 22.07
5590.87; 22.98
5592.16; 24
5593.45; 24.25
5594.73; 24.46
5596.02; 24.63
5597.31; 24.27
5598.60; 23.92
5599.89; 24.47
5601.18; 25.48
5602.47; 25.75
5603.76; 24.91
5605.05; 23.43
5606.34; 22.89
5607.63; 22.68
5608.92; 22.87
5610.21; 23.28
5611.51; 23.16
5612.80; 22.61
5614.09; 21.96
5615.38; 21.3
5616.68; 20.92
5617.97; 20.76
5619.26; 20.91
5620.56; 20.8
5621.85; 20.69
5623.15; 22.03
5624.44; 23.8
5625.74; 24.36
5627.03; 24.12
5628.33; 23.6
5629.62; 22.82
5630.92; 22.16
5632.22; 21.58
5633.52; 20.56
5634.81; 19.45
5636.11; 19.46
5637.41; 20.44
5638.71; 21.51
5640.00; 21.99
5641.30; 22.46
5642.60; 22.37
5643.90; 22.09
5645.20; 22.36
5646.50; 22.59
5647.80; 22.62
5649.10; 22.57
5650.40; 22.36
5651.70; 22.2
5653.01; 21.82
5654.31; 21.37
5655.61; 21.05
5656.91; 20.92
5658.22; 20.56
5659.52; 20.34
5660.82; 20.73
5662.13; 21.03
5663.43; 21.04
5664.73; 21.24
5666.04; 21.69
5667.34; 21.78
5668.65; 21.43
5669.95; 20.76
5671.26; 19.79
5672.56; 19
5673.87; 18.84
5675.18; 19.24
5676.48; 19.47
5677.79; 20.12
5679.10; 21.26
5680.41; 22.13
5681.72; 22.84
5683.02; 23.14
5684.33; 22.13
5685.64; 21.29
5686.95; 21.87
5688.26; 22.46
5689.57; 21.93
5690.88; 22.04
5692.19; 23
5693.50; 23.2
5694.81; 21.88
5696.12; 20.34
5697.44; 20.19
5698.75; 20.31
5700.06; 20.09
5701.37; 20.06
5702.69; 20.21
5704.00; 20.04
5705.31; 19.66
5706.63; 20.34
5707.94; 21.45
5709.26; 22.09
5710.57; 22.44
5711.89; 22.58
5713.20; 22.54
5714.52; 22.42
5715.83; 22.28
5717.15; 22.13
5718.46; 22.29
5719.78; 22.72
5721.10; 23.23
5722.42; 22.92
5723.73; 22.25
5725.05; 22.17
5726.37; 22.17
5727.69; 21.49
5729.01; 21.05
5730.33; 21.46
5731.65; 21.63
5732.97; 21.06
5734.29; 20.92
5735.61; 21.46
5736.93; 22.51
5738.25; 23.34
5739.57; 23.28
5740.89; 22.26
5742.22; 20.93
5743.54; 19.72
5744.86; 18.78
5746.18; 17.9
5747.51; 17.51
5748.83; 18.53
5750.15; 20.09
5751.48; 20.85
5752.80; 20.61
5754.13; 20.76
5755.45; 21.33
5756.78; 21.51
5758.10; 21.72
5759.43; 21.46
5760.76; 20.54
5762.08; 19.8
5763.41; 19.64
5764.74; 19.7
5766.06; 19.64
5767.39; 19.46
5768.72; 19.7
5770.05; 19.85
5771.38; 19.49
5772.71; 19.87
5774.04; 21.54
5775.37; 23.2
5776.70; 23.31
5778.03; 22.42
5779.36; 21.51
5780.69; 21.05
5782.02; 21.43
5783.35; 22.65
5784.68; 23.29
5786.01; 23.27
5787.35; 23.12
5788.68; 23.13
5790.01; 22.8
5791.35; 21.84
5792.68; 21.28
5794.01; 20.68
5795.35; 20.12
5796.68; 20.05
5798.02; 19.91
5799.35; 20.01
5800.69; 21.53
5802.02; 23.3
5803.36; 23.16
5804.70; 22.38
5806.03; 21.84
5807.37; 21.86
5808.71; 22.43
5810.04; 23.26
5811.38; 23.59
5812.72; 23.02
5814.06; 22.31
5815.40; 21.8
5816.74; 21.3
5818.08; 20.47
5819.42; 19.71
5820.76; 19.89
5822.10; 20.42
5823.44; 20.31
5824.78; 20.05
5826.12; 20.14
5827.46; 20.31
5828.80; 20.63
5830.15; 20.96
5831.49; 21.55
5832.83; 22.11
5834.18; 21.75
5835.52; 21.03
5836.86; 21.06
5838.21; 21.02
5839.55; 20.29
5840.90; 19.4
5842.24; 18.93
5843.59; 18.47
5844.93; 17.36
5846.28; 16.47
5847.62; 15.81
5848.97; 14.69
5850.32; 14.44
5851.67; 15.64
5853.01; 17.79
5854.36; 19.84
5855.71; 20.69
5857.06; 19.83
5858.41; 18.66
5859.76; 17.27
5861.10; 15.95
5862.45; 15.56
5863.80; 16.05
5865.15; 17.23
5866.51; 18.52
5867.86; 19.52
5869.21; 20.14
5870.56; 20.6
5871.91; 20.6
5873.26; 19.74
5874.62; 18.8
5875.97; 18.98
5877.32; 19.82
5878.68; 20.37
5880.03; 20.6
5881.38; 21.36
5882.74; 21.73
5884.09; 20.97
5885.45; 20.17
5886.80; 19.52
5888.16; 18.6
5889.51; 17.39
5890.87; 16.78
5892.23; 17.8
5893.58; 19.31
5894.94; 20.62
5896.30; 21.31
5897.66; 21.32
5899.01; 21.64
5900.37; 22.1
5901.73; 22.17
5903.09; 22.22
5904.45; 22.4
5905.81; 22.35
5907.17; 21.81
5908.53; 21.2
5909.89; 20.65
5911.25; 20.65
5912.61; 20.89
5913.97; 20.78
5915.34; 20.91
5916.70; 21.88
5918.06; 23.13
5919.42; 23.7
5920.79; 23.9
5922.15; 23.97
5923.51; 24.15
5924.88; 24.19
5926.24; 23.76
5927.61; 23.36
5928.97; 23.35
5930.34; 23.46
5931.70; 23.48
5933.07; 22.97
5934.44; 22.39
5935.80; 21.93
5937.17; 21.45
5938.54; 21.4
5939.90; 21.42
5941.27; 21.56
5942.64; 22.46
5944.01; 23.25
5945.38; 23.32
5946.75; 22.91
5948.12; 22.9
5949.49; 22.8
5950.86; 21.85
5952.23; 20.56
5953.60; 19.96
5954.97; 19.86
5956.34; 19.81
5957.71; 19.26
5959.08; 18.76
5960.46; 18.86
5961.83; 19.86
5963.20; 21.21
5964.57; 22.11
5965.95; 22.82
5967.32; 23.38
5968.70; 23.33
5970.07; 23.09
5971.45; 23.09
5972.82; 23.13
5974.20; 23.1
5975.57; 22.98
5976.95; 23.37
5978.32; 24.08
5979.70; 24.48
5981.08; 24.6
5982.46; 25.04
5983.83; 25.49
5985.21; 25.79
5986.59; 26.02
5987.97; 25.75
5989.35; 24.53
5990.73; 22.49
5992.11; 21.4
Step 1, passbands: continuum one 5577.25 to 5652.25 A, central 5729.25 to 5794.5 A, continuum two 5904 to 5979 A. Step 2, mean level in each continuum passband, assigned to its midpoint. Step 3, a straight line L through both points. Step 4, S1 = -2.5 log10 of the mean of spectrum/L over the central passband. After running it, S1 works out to 0.07 mag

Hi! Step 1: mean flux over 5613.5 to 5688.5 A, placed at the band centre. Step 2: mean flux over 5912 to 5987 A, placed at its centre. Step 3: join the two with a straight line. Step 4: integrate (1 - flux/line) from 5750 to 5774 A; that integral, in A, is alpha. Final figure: 1.7 A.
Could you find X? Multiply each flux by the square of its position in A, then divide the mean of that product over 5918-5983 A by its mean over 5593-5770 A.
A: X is 1.1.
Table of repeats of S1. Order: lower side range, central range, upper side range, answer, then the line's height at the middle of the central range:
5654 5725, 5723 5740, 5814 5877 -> -0.058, 20.8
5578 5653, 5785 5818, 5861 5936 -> -0.024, 21.5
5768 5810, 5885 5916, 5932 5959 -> 0.057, 21.7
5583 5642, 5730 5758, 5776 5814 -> 0.072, 22.2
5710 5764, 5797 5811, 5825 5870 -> -0.114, 19.8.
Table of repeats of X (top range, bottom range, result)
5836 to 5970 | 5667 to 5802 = 1.03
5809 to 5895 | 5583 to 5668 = 0.95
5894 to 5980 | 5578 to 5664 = 1.10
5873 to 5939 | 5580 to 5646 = 1.05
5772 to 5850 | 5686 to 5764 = 1.02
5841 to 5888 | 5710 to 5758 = 0.91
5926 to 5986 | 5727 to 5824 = 1.13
